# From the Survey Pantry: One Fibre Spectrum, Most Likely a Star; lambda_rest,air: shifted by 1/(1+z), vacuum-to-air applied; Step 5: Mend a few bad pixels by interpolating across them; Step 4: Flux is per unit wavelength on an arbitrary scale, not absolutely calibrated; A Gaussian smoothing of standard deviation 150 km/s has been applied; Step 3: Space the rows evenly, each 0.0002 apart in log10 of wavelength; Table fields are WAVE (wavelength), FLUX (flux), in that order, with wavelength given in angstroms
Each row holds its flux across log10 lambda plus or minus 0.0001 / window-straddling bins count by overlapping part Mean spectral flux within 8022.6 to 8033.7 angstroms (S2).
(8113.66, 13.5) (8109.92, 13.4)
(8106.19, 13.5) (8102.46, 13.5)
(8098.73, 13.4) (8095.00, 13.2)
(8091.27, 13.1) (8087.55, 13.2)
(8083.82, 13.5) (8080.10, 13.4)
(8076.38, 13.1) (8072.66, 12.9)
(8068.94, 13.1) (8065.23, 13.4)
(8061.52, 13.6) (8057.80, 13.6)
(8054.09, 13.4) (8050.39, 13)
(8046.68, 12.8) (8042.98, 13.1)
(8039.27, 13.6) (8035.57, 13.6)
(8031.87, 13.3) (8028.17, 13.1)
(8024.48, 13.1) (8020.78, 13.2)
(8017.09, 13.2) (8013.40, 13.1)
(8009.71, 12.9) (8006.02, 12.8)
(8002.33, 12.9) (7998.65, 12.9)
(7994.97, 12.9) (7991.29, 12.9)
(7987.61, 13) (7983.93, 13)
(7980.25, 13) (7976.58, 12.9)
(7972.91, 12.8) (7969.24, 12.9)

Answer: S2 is 13.2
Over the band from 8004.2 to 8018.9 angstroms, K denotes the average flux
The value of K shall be 13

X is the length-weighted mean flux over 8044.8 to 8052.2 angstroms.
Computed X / 12.9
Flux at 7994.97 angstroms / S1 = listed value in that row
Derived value 12.9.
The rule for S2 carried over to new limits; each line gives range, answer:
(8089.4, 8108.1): 13.3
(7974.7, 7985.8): 13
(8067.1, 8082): 13.1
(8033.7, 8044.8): 13.4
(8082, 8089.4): 13.3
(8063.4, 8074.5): 13.1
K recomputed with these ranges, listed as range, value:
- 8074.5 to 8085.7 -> 13.3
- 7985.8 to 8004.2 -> 12.9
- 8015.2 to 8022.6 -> 13.2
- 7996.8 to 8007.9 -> 12.9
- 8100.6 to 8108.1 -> 13.5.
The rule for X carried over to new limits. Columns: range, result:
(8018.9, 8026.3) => 13.1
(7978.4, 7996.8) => 13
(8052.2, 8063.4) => 13.5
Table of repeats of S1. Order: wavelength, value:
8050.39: 13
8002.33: 12.9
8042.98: 13.1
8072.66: 12.9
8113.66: 13.5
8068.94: 13.1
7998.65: 12.9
